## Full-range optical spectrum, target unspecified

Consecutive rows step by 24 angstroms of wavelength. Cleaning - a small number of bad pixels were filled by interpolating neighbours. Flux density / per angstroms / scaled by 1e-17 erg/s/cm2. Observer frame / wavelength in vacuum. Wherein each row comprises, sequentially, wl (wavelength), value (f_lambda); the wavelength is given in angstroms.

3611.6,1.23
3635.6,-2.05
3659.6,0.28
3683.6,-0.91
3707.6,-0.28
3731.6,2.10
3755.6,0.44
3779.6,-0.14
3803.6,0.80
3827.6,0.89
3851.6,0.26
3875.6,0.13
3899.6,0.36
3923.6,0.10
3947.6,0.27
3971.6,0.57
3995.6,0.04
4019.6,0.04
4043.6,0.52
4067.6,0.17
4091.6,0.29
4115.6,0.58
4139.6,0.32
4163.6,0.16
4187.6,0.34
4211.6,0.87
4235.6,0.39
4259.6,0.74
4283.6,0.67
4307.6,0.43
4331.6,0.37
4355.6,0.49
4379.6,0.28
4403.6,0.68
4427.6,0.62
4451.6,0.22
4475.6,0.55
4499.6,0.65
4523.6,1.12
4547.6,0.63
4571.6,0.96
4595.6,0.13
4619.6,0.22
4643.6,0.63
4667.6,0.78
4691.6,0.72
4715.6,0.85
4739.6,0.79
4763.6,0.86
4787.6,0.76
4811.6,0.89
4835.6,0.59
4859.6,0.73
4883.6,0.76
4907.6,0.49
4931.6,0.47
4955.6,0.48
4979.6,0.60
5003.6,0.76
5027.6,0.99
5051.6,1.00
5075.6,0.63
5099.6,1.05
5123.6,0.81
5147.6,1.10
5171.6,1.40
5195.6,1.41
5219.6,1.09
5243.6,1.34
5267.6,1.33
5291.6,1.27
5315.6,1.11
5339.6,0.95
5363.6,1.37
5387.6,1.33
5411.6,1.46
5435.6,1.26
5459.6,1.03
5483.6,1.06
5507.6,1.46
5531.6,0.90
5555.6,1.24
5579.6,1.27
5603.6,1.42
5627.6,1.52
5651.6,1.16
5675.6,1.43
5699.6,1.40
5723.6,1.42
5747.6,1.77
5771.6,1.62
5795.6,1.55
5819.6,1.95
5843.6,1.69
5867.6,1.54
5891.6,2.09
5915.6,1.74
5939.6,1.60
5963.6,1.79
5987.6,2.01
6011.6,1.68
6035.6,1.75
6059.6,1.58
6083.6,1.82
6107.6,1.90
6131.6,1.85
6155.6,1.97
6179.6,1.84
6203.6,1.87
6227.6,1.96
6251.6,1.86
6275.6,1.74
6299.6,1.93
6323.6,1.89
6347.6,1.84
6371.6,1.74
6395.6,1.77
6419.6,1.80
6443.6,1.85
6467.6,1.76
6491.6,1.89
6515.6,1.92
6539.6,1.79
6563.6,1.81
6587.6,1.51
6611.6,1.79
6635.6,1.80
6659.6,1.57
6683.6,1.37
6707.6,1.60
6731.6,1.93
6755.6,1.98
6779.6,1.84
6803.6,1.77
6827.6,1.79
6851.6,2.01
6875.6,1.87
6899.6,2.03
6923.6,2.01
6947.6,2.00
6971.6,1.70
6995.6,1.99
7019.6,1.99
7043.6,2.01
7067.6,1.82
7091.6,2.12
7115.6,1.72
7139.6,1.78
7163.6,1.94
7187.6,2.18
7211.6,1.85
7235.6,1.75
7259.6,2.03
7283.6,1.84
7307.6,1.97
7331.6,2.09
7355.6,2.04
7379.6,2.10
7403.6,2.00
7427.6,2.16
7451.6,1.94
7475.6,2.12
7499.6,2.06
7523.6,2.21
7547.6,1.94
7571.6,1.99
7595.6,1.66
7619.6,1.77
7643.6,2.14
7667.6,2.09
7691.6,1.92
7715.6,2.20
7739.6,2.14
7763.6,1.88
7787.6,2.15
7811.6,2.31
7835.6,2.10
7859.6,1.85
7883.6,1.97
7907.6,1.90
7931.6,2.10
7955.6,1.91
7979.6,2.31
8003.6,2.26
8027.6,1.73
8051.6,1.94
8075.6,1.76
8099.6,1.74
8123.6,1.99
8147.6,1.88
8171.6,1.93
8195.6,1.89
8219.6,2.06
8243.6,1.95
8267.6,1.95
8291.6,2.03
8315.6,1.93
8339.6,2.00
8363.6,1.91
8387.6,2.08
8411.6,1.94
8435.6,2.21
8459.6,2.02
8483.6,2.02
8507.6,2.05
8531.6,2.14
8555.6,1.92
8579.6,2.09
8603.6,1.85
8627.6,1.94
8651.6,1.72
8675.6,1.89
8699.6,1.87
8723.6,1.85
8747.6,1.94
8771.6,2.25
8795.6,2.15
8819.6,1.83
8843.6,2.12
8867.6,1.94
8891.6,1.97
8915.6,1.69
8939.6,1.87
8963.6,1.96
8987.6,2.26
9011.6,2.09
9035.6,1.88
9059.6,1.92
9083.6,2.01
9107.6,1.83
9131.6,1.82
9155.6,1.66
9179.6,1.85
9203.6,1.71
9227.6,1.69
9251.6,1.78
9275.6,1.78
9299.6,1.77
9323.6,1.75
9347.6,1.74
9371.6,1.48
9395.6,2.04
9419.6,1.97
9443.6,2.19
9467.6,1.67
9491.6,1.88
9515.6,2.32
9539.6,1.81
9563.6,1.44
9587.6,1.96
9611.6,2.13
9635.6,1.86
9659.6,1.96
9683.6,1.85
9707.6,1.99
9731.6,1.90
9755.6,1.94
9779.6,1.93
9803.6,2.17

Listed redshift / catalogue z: 0.29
